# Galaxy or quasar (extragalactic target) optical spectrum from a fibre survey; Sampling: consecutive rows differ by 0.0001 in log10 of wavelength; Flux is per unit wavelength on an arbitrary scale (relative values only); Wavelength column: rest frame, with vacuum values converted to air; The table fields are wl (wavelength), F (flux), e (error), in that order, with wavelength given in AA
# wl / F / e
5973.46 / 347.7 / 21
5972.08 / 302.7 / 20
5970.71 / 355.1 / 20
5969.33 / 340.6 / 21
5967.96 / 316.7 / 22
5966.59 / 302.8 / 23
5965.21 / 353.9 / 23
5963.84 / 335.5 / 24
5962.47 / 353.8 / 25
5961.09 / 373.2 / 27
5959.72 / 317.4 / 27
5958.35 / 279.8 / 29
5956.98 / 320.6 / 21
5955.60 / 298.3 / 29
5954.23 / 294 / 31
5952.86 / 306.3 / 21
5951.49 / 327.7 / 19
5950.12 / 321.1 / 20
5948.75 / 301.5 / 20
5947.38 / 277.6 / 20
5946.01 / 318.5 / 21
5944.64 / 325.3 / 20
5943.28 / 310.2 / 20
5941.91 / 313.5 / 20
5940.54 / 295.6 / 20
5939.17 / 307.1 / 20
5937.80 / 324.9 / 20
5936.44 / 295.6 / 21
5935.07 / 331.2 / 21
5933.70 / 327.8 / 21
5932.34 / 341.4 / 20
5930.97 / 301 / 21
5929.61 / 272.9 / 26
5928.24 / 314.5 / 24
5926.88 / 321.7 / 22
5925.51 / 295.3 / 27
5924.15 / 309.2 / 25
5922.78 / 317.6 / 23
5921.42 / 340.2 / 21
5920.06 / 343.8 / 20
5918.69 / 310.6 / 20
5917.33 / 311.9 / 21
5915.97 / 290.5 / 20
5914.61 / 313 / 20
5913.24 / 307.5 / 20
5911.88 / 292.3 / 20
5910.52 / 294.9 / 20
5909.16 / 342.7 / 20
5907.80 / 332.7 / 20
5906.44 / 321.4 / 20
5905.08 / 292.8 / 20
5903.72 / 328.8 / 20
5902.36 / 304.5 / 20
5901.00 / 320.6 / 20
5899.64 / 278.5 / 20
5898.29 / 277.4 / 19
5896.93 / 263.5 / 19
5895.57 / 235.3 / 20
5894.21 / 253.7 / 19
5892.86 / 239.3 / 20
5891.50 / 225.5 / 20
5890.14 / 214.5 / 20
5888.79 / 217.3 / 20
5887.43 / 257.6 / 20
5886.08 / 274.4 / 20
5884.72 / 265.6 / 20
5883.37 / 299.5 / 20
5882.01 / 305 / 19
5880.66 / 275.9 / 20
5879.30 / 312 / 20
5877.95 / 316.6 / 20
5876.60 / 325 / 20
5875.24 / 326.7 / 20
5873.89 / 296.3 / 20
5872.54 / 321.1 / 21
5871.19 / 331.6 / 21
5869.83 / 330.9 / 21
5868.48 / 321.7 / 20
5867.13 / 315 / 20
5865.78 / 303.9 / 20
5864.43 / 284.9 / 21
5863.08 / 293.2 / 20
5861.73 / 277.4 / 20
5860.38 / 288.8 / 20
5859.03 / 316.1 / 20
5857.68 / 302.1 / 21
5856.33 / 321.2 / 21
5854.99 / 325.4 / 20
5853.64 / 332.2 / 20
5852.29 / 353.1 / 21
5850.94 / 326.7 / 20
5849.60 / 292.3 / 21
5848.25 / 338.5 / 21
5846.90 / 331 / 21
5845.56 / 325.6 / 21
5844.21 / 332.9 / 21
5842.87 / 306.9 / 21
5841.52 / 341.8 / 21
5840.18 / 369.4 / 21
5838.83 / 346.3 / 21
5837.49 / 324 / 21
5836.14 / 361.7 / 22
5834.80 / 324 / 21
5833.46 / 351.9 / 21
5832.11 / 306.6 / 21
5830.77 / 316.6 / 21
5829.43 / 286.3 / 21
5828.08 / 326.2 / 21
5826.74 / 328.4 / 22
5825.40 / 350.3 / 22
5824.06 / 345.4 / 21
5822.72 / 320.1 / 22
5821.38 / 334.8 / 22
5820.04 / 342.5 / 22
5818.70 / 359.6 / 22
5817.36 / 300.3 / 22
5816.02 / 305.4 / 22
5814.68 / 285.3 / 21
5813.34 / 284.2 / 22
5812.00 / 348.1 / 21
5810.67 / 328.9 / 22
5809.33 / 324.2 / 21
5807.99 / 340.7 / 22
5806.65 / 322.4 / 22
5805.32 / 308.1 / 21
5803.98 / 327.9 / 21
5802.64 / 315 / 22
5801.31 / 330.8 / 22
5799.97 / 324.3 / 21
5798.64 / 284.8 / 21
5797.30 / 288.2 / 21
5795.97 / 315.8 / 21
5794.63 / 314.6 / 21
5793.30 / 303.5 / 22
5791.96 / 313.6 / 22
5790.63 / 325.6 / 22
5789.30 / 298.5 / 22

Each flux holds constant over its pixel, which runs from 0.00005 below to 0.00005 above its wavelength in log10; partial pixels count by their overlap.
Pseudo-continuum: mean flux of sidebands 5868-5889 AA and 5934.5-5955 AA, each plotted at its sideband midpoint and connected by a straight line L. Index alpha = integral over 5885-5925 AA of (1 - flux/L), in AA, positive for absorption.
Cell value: 1.9 AA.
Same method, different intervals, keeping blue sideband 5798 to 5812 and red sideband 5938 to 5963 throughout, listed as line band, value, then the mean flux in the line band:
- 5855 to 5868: 0.7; 302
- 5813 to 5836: -0.1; 323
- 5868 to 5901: 3.6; 282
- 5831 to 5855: -1.0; 333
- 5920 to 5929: -0.1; 318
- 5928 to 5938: 0.0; 313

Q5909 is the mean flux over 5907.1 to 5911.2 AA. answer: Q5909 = 324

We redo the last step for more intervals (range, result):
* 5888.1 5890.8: 216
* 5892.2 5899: 254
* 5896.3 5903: 289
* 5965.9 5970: 320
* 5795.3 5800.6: 303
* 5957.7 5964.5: 332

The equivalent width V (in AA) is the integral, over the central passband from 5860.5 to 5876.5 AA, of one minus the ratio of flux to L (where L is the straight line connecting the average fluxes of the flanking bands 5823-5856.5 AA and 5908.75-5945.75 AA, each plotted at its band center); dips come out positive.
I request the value 0.77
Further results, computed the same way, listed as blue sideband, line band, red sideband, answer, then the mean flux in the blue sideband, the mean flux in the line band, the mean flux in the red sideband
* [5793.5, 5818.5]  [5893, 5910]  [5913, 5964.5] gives 1.1 AA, 315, 294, 314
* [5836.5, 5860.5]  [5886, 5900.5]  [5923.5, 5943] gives 3.2 AA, 328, 249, 311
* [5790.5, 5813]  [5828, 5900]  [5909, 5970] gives 3.1 AA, 318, 303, 315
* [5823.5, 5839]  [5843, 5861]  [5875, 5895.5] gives -0.8 AA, 330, 322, 272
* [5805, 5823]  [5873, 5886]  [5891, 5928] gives 0.2 AA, 322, 301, 299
